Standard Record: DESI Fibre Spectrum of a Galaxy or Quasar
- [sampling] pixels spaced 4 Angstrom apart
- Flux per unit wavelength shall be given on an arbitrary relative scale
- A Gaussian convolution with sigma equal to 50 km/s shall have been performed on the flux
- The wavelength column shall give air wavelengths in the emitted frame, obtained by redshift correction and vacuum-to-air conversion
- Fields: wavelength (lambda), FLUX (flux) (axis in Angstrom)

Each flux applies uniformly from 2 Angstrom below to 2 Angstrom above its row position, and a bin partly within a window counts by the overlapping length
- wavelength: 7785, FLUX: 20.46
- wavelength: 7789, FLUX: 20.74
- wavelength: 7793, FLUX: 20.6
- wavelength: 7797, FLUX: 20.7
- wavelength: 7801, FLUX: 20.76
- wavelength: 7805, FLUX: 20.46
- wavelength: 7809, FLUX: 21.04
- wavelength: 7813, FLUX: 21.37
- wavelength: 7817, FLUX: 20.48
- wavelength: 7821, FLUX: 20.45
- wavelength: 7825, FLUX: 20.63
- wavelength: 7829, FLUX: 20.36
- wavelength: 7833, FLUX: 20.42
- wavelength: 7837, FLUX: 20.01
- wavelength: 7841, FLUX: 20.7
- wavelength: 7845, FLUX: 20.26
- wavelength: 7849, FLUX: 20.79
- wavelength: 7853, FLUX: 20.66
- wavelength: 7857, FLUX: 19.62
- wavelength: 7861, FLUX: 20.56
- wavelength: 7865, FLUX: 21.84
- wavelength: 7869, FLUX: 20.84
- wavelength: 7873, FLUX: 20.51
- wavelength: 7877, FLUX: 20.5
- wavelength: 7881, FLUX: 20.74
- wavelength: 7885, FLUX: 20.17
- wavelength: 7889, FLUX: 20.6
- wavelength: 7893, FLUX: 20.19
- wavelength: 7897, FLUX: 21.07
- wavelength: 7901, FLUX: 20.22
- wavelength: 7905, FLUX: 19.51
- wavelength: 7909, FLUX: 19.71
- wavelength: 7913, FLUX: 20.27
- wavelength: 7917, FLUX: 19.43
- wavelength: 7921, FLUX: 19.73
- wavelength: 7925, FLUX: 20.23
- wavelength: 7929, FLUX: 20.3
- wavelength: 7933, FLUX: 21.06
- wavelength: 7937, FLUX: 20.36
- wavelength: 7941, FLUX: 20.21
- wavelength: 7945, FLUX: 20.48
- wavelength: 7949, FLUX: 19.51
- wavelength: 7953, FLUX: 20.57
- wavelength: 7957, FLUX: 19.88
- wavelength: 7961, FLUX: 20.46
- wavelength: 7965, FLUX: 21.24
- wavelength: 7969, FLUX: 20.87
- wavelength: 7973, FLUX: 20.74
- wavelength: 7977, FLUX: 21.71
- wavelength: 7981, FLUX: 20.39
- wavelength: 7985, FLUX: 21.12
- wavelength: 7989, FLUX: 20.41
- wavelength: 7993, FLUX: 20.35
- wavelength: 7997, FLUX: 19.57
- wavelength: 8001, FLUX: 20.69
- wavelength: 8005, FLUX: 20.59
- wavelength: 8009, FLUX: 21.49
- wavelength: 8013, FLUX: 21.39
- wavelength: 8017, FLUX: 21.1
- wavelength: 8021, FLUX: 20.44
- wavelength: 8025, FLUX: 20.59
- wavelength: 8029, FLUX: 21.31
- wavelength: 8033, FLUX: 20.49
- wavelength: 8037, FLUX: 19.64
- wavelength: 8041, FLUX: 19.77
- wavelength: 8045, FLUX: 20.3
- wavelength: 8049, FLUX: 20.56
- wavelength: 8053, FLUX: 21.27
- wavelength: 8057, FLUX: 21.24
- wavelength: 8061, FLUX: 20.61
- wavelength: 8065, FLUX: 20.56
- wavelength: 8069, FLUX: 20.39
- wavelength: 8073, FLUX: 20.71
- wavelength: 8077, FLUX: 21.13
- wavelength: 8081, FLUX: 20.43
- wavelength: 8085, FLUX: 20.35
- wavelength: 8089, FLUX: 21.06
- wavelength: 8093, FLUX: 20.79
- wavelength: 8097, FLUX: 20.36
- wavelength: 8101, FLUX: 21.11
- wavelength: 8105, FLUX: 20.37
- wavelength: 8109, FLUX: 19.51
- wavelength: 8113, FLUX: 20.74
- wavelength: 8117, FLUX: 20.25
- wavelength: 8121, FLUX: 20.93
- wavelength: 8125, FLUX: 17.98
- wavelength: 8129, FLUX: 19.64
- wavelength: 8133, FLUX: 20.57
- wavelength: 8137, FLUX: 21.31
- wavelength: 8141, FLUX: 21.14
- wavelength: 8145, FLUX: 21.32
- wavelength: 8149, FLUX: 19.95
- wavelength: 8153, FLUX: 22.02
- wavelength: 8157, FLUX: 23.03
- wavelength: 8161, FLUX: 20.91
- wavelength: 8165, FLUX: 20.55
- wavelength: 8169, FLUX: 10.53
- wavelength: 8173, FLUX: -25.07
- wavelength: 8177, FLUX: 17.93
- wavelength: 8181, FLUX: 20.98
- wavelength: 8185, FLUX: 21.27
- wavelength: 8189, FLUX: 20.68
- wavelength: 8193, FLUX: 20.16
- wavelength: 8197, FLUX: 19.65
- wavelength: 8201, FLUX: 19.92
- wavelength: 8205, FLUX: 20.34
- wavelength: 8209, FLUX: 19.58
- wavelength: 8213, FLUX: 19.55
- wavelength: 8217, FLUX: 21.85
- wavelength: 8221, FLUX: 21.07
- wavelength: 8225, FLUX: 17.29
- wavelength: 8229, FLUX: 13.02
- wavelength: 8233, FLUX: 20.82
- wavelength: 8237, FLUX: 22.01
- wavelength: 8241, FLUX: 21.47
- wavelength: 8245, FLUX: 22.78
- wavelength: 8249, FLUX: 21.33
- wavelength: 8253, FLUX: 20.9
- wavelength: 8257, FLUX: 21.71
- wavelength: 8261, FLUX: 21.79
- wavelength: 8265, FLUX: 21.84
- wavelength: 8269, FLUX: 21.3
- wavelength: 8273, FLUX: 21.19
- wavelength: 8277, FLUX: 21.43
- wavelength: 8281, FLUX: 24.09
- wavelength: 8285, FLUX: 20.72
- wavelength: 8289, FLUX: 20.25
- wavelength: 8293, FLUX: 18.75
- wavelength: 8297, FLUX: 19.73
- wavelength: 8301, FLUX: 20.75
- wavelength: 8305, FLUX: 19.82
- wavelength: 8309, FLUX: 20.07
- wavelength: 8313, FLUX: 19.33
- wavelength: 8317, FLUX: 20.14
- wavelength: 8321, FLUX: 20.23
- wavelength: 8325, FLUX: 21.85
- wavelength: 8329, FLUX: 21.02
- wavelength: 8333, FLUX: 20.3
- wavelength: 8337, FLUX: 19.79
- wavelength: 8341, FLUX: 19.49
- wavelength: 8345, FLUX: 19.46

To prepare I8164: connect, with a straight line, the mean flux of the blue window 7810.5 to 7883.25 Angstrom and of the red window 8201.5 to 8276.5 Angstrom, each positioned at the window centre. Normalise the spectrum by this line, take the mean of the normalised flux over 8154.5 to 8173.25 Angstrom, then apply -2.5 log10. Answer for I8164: 0.450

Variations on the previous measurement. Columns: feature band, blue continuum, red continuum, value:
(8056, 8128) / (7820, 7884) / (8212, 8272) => 0.007 mag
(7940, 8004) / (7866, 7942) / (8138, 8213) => -0.048 mag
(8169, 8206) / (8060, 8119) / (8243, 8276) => 0.397 mag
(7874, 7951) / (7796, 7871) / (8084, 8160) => 0.022 mag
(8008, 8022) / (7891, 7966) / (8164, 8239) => -0.105 mag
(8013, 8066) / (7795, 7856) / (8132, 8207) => -0.101 mag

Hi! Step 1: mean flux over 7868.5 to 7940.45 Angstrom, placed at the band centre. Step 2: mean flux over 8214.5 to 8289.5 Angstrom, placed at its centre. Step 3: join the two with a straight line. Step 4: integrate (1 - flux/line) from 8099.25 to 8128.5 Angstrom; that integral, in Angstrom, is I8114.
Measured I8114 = 0.79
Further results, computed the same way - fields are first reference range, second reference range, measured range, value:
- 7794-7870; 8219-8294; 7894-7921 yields 0.8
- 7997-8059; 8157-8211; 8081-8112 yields -3.0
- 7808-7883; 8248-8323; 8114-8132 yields 0.8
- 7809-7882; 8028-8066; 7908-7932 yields 0.7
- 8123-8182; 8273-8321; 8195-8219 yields -2.6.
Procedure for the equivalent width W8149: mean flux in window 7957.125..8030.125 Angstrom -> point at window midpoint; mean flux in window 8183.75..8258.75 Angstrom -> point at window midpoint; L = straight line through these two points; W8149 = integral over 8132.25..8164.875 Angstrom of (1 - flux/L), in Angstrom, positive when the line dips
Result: -1.3 Angstrom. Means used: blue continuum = 20.8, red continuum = 20.3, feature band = 21.3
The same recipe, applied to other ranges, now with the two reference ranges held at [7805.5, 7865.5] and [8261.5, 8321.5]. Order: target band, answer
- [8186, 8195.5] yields 0.09 Angstrom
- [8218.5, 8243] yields 1.58 Angstrom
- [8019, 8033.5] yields -0.08 Angstrom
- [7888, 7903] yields 0.06 Angstrom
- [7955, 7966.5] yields 0.06 Angstrom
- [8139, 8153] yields -0.22 Angstrom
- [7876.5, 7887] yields 0.06 Angstrom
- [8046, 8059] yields -0.21 Angstrom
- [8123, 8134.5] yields 0.72 Angstrom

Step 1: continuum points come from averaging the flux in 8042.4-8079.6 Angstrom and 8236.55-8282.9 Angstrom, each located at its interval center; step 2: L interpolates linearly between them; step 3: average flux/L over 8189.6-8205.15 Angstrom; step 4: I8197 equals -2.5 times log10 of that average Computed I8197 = 0.07 mag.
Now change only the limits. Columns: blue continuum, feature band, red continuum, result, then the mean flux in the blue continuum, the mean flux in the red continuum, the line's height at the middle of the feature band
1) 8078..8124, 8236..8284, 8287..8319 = -0.09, 20.5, 19.9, 20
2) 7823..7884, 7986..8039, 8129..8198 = -0.09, 20.6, 17.5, 19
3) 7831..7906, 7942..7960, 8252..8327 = 0.02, 20.5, 20.8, 20.6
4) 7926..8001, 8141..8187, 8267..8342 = 0.27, 20.5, 20.6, 20.5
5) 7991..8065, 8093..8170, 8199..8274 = 0.02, 20.6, 20.5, 20.6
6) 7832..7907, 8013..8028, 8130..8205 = -0.10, 20.5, 17.7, 19.1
